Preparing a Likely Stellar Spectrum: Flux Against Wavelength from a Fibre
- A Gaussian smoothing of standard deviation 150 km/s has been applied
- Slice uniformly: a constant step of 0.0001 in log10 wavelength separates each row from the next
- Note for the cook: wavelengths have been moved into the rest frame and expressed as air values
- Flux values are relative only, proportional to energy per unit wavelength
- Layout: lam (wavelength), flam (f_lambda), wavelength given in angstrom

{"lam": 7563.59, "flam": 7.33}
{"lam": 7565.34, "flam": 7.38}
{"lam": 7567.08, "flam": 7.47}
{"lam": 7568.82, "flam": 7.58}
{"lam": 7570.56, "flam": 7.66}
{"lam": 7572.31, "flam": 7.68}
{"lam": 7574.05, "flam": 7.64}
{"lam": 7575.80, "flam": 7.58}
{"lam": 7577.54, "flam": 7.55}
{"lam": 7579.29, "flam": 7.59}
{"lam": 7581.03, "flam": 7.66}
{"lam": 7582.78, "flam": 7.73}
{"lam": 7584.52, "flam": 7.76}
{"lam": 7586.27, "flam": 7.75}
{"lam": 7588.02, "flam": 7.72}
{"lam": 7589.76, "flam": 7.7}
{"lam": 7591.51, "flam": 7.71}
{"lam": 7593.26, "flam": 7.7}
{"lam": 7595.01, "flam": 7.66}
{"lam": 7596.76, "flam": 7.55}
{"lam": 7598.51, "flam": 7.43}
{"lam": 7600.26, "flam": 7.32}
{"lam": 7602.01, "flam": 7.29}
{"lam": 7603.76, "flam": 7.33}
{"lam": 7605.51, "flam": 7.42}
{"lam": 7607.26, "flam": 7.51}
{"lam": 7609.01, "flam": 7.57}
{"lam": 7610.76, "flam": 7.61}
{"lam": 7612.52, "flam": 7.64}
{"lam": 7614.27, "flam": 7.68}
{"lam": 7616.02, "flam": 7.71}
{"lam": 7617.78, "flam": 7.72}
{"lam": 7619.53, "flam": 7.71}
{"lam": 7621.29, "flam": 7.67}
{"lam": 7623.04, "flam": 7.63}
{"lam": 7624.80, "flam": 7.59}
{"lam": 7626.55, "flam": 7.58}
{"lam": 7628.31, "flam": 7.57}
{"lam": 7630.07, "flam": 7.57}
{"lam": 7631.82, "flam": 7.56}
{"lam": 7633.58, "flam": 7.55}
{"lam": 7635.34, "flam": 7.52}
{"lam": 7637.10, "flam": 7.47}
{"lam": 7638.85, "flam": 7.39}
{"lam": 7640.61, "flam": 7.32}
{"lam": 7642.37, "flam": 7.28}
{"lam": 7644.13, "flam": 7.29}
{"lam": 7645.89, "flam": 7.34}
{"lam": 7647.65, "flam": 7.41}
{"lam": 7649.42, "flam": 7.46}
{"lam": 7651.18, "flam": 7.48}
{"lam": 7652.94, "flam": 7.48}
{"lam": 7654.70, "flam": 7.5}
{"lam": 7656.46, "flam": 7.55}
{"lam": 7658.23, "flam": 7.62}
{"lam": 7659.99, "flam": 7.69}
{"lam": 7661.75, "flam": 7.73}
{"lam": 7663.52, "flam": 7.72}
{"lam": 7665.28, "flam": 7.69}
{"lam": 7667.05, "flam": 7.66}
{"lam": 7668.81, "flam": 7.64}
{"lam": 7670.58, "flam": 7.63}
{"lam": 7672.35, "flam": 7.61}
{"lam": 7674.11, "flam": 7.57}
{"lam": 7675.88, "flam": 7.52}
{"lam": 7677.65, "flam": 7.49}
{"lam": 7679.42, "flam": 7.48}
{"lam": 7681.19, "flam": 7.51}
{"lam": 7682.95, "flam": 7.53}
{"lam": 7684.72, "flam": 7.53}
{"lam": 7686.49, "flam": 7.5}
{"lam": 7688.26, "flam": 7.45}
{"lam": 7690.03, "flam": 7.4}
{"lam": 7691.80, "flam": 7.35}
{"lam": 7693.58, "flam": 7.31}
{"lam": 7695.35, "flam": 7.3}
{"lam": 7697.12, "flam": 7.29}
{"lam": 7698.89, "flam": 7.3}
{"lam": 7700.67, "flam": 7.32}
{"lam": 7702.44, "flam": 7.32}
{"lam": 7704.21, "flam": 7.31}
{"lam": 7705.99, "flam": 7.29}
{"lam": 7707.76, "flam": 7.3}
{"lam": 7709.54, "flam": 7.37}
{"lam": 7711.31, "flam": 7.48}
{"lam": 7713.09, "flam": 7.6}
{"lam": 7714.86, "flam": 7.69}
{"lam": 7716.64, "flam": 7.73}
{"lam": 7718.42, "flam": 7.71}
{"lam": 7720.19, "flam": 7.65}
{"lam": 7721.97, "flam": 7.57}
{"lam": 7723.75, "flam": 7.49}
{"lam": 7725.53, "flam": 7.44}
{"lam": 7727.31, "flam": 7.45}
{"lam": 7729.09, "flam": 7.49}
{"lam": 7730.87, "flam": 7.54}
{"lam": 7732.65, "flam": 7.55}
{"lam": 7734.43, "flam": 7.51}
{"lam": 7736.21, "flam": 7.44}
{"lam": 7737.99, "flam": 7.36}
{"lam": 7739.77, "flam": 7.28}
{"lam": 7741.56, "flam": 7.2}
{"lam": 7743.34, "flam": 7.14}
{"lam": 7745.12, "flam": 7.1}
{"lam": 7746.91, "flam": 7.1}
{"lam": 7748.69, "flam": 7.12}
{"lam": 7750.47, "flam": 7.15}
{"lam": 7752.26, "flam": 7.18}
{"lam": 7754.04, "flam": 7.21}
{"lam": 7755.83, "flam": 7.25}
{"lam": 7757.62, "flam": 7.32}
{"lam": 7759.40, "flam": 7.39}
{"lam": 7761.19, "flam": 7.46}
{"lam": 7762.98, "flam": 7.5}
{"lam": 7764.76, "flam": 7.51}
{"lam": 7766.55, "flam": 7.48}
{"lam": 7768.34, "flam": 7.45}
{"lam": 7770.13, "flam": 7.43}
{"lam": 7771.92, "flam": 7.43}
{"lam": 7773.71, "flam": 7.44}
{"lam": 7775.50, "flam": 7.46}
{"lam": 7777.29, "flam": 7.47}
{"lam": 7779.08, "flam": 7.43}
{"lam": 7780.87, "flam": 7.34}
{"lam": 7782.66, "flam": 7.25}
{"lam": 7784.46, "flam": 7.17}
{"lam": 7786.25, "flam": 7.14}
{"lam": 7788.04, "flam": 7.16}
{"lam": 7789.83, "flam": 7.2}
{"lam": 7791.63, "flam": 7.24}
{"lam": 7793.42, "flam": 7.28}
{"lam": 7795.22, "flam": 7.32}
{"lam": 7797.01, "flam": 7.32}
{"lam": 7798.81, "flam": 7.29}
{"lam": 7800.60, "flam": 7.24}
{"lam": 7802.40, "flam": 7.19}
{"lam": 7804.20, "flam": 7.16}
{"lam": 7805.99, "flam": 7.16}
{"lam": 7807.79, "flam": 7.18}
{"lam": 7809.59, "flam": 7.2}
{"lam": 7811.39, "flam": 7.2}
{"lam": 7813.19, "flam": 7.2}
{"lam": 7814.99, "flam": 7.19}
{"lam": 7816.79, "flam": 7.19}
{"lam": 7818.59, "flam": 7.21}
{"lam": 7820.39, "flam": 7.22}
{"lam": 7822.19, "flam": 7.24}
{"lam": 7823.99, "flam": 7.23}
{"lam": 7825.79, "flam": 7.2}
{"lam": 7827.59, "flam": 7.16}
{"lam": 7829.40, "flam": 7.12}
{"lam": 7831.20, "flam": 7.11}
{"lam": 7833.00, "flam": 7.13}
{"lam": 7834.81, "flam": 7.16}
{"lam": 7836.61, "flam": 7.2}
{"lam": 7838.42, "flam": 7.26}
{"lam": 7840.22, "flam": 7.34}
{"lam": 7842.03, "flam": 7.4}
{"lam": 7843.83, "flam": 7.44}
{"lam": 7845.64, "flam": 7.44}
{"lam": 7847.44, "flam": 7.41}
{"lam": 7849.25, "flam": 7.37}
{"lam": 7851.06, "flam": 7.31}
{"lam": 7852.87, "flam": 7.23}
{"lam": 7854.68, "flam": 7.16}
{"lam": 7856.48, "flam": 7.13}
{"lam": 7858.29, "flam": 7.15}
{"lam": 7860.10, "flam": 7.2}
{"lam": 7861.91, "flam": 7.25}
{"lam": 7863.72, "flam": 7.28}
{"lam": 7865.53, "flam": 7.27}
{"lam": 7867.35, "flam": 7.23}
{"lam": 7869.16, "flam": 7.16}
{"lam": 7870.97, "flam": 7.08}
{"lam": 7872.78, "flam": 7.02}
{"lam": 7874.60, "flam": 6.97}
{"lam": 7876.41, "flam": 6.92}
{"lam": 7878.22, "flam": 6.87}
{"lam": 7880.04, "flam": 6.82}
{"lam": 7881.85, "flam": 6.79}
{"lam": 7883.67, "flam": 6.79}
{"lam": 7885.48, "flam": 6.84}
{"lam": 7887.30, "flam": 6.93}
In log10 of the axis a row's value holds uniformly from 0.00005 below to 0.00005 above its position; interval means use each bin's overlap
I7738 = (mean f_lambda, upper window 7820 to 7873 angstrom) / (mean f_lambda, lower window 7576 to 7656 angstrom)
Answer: 1.0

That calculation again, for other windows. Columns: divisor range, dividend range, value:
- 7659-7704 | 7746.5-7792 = 0.98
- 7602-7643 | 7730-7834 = 0.96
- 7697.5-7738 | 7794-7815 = 0.97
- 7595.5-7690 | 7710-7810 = 0.98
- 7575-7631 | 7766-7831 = 0.96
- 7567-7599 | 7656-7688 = 0.99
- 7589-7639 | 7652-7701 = 0.99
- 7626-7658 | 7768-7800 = 0.98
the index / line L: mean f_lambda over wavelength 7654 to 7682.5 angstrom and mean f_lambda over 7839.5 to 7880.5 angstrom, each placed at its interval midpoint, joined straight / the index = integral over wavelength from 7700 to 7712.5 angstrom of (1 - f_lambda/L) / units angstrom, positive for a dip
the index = 0.3 angstrom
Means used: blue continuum 7.6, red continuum 7.2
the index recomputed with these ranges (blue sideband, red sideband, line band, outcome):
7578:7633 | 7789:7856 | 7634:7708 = 0.2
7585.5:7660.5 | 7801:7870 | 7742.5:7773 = 0.1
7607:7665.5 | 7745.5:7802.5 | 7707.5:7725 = -0.4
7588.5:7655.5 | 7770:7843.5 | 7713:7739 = -0.6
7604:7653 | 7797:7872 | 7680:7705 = 0.1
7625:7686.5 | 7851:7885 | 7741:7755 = 0.4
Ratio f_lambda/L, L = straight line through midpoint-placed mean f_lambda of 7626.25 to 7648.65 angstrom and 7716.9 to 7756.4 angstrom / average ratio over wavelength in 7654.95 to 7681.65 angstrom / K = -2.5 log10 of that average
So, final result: -0.03 mag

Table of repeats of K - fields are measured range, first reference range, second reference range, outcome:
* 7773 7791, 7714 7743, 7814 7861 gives 0.01 mag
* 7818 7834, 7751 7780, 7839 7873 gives 0.02 mag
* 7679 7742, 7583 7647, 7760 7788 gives 0.00 mag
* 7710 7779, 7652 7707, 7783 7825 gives -0.01 mag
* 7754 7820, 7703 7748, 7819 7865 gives 0.01 mag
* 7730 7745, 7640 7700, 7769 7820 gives 0.00 mag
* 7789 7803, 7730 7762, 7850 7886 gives -0.01 mag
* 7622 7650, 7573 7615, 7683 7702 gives 0.00 mag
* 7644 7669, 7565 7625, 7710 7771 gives -0.01 mag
